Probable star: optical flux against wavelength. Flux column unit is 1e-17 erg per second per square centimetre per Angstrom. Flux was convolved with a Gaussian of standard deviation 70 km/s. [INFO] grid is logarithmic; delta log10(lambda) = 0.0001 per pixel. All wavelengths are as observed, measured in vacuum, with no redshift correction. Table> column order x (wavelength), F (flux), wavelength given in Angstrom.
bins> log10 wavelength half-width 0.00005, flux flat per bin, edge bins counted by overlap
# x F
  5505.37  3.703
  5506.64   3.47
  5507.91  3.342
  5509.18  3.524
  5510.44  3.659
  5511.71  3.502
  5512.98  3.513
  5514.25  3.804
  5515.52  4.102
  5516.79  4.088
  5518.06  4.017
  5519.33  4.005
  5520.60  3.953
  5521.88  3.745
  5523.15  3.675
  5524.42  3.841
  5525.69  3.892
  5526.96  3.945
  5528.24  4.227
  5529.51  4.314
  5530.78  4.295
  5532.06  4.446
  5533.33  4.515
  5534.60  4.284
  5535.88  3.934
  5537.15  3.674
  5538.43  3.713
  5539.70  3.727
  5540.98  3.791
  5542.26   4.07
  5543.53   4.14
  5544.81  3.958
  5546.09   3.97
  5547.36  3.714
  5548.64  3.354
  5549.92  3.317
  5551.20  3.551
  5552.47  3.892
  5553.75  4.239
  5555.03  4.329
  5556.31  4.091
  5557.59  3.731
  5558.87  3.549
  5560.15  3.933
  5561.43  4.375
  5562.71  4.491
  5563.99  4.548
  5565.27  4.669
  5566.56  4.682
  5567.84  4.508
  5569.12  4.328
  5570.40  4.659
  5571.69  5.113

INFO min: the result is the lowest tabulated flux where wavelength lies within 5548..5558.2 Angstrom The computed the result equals 3.317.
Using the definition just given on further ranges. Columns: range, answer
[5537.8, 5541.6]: 3.713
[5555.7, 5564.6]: 3.549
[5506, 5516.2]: 3.342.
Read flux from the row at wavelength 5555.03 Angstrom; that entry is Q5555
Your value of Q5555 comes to 4.329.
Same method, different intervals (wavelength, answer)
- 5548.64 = 3.354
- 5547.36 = 3.714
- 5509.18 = 3.524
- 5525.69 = 3.892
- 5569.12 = 4.328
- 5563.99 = 4.548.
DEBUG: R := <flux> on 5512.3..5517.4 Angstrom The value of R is 3.87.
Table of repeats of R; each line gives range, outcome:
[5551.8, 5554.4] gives 4.07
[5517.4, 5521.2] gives 3.99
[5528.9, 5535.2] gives 4.38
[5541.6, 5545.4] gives 4.05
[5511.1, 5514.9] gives 3.61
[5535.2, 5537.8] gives 3.8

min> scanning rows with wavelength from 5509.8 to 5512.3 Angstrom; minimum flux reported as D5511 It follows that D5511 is 3.502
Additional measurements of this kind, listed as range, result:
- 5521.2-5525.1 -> 3.675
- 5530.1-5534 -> 4.295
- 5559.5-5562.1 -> 3.933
